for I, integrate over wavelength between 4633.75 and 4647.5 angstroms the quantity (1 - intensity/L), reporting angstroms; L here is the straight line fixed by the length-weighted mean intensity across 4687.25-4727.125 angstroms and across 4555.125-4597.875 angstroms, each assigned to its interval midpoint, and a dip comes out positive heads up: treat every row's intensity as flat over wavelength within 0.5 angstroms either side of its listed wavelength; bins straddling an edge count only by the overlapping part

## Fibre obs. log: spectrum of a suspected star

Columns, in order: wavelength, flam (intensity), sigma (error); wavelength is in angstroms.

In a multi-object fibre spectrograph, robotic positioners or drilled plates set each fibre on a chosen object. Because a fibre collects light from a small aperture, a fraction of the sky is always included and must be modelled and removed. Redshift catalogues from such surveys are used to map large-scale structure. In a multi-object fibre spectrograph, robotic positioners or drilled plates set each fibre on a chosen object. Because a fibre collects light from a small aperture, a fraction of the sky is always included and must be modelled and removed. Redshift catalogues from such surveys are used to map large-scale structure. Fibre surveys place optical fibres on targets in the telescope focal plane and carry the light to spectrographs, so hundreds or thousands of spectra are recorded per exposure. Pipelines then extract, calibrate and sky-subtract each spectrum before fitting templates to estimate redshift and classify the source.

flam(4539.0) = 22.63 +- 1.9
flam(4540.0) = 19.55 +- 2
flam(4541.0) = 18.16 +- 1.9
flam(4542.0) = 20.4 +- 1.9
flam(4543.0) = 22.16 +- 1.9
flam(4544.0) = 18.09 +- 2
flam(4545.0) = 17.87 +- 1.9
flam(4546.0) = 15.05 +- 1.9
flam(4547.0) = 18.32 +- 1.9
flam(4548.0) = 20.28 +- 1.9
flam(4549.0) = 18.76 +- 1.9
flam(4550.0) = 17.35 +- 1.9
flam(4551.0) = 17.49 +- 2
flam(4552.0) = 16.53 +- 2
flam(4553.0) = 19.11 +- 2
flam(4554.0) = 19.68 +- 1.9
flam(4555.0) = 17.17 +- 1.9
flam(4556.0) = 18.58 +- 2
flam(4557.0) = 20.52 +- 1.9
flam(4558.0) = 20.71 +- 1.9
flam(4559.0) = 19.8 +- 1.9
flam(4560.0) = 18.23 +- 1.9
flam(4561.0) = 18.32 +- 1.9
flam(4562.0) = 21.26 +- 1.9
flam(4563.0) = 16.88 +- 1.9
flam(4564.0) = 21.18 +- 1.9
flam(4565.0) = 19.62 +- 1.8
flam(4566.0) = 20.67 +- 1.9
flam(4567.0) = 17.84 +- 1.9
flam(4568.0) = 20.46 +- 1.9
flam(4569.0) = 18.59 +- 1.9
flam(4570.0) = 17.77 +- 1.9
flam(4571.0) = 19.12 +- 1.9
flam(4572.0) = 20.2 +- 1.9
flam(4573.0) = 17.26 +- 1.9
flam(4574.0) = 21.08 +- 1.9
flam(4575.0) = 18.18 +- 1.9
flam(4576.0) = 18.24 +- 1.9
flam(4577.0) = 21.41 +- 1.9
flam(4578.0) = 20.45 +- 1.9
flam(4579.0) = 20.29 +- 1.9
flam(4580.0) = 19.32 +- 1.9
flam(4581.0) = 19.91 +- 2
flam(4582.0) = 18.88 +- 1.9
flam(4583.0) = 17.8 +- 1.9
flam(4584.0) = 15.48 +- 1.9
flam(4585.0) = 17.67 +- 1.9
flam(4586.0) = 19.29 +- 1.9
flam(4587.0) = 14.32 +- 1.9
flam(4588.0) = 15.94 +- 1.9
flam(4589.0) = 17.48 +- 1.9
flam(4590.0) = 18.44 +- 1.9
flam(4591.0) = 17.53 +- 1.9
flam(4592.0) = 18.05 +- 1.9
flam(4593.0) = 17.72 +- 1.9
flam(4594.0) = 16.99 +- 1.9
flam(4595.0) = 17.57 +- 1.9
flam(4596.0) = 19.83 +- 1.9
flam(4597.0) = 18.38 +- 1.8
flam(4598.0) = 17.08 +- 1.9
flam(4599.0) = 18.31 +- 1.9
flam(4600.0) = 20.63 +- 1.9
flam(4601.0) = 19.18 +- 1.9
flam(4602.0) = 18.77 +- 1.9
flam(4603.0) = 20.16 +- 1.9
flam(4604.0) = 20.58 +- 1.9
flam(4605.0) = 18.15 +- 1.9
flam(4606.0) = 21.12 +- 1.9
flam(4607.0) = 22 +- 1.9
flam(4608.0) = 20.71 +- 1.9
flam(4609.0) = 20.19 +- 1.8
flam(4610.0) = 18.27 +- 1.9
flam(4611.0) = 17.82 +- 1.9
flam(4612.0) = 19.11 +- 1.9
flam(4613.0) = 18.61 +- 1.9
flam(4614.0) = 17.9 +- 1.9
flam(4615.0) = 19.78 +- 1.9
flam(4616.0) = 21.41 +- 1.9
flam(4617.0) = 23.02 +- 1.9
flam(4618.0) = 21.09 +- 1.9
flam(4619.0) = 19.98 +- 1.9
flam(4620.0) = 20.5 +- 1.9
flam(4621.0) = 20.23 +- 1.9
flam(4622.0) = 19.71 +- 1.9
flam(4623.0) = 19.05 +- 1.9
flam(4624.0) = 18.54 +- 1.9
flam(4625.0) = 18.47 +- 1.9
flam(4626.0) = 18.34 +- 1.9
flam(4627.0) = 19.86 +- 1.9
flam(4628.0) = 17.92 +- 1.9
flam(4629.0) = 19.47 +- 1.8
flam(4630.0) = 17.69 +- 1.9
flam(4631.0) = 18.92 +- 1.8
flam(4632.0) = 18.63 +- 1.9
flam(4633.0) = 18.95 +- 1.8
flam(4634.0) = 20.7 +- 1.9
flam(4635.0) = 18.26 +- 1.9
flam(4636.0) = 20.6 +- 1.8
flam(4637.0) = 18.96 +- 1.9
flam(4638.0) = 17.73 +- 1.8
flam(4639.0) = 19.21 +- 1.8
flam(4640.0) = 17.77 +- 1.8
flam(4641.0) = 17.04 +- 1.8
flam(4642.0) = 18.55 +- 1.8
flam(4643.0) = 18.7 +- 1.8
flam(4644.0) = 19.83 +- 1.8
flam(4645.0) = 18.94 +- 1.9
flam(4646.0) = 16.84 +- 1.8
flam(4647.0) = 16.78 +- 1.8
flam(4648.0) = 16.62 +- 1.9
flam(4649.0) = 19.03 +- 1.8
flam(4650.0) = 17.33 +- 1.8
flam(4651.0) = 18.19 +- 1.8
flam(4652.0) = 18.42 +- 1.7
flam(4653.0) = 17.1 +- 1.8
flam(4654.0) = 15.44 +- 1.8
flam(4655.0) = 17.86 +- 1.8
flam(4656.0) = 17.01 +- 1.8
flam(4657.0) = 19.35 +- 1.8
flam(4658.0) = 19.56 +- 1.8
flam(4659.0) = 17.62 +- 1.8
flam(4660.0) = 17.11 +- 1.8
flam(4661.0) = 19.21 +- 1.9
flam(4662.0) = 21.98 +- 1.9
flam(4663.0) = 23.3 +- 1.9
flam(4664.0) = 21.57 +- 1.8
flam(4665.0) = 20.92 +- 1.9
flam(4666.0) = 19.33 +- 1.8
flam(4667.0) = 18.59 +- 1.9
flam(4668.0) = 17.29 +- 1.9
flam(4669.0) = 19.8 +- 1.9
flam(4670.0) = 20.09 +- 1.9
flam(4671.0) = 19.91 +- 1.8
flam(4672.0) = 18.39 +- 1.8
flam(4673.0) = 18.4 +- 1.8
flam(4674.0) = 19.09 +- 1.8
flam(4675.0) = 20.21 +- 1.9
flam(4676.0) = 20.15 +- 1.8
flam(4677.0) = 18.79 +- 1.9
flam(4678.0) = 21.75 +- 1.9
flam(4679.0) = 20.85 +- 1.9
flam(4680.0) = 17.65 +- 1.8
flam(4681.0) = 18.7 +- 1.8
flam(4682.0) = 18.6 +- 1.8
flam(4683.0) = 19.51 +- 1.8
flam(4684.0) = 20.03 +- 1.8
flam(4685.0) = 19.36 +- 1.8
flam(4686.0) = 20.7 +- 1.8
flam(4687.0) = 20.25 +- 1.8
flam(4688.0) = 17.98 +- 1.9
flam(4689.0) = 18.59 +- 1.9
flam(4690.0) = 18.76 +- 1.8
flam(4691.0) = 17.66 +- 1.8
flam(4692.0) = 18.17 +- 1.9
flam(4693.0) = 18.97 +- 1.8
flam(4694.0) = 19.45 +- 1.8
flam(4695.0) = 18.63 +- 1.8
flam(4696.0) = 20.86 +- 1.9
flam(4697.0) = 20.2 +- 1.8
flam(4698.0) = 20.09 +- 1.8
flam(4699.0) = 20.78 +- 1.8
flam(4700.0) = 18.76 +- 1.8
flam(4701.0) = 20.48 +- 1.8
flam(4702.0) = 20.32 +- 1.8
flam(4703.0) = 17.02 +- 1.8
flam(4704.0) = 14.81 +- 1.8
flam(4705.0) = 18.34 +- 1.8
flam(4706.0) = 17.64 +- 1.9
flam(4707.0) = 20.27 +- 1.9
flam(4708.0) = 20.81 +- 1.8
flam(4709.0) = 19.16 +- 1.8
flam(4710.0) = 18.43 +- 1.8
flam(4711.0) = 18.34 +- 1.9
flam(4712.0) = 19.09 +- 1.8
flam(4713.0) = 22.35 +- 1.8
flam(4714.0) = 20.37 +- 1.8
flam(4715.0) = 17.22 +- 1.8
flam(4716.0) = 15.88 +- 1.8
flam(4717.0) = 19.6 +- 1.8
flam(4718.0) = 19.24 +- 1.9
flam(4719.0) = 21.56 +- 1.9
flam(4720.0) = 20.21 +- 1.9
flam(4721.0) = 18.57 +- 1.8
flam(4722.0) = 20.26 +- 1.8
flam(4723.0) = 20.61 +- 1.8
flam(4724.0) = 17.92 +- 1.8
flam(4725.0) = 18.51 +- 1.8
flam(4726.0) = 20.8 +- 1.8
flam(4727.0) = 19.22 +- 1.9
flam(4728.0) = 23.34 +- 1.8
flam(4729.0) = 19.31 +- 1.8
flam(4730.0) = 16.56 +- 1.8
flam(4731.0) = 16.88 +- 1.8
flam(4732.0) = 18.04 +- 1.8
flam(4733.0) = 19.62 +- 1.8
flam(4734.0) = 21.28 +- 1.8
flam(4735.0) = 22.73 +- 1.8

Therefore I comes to 0.3 angstroms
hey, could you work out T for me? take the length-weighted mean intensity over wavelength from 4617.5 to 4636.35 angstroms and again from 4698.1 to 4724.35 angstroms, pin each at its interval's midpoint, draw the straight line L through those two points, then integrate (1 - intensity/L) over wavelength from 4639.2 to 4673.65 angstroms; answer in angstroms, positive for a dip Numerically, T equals 1.1 angstroms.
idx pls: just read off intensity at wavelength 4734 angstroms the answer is 21.28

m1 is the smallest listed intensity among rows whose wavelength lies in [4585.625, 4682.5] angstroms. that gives 14.32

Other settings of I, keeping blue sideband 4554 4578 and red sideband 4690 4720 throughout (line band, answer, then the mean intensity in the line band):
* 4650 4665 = 0.3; 18.9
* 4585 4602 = 1.2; 17.9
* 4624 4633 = 0.3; 18.7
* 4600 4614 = -0.2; 19.6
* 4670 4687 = -0.3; 19.5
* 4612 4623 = -0.5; 20.1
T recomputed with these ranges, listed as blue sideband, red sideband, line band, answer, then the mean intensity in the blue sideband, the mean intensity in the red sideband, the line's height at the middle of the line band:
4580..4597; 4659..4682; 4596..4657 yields -1.1 angstroms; 17.8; 19.6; 18.6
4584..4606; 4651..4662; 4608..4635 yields -1.9 angstroms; 18.2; 18.1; 18.1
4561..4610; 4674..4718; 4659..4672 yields -0.4 angstroms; 18.9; 19.2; 19.1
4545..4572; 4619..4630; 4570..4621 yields 0.0 angstroms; 18.8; 19.2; 19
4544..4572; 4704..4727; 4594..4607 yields -0.2 angstroms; 18.8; 19.2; 18.9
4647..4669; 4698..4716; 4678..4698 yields -0.4 angstroms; 18.7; 19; 18.9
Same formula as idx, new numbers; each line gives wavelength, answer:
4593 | 17.72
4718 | 19.24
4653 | 17.1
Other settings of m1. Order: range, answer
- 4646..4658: 15.44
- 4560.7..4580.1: 16.88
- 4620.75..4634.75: 17.69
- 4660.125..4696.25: 17.29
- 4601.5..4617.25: 17.82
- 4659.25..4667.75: 17.11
